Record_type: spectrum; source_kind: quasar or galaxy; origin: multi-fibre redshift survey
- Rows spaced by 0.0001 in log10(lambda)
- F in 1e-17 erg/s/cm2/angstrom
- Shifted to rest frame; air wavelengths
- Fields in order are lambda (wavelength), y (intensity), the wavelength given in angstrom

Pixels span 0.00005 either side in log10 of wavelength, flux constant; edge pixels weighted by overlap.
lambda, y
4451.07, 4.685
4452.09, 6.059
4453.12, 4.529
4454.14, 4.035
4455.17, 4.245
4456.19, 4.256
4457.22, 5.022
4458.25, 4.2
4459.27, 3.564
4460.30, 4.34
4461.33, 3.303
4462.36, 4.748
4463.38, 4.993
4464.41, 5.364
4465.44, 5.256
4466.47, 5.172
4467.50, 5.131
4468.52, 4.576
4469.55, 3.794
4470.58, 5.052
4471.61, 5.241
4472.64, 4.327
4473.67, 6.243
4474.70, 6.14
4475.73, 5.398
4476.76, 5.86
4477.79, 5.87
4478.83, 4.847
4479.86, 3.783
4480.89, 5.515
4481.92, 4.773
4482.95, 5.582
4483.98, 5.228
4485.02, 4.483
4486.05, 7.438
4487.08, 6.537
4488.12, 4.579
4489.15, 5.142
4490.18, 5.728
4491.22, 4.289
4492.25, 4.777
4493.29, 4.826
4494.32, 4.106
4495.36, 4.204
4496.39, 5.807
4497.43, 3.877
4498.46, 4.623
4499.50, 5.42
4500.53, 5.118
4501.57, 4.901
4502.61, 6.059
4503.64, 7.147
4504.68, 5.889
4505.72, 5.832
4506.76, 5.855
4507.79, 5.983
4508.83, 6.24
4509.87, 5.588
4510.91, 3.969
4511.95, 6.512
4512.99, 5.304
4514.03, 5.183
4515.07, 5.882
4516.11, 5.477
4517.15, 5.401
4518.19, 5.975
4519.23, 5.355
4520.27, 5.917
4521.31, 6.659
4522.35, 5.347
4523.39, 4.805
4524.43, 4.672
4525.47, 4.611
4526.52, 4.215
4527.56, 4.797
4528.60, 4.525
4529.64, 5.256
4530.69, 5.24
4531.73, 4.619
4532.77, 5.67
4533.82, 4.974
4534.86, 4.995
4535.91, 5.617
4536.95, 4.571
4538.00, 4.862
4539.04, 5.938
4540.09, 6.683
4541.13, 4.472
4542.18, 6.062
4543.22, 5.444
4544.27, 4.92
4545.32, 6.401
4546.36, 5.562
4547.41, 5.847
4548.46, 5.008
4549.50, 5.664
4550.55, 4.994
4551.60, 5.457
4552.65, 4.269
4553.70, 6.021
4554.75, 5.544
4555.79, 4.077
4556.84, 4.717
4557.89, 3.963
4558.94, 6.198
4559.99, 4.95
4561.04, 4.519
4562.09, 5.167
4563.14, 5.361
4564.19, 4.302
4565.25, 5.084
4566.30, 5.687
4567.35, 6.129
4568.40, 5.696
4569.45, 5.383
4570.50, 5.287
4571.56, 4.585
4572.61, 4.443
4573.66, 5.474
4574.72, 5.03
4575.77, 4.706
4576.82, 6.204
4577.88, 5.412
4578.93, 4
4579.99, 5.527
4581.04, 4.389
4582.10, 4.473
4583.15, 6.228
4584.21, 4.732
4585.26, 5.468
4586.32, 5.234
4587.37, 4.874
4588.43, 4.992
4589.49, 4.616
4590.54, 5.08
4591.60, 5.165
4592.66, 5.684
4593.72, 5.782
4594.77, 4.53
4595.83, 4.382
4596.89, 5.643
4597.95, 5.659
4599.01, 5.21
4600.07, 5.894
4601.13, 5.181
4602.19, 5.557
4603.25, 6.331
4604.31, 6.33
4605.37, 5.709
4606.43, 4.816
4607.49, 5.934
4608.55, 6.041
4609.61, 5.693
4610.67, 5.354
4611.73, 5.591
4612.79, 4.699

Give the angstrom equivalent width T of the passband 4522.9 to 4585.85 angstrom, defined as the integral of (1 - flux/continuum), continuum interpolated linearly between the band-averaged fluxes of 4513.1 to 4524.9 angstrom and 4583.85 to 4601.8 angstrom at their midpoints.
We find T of 2.5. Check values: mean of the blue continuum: 5.51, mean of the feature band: 5.15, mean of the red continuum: 5.19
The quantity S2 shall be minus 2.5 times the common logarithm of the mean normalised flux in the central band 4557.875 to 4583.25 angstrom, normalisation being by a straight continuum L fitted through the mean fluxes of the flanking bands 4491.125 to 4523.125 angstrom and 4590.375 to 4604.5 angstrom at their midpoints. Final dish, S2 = 0.06 mag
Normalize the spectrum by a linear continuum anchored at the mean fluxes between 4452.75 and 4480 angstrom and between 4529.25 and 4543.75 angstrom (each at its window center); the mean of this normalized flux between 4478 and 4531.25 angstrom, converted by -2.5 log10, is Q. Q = -0.042 mag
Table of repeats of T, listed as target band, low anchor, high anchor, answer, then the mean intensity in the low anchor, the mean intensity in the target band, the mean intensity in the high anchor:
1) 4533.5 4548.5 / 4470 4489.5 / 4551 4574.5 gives -0.8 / 5.37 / 5.44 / 5.1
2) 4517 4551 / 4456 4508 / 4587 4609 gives -0.4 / 5.1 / 5.31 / 5.4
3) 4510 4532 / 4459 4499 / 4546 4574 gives -0.7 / 5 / 5.24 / 5.16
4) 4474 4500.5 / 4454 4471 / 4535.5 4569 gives -2.3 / 4.54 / 5.16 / 5.29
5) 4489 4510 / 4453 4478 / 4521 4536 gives -1.6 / 4.82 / 5.3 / 5.03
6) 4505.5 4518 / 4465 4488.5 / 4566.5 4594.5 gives -0.9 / 5.26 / 5.61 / 5.18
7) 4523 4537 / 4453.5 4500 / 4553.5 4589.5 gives 0.3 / 4.93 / 4.91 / 5.1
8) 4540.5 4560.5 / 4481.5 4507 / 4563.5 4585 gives -0.2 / 5.28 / 5.25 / 5.14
